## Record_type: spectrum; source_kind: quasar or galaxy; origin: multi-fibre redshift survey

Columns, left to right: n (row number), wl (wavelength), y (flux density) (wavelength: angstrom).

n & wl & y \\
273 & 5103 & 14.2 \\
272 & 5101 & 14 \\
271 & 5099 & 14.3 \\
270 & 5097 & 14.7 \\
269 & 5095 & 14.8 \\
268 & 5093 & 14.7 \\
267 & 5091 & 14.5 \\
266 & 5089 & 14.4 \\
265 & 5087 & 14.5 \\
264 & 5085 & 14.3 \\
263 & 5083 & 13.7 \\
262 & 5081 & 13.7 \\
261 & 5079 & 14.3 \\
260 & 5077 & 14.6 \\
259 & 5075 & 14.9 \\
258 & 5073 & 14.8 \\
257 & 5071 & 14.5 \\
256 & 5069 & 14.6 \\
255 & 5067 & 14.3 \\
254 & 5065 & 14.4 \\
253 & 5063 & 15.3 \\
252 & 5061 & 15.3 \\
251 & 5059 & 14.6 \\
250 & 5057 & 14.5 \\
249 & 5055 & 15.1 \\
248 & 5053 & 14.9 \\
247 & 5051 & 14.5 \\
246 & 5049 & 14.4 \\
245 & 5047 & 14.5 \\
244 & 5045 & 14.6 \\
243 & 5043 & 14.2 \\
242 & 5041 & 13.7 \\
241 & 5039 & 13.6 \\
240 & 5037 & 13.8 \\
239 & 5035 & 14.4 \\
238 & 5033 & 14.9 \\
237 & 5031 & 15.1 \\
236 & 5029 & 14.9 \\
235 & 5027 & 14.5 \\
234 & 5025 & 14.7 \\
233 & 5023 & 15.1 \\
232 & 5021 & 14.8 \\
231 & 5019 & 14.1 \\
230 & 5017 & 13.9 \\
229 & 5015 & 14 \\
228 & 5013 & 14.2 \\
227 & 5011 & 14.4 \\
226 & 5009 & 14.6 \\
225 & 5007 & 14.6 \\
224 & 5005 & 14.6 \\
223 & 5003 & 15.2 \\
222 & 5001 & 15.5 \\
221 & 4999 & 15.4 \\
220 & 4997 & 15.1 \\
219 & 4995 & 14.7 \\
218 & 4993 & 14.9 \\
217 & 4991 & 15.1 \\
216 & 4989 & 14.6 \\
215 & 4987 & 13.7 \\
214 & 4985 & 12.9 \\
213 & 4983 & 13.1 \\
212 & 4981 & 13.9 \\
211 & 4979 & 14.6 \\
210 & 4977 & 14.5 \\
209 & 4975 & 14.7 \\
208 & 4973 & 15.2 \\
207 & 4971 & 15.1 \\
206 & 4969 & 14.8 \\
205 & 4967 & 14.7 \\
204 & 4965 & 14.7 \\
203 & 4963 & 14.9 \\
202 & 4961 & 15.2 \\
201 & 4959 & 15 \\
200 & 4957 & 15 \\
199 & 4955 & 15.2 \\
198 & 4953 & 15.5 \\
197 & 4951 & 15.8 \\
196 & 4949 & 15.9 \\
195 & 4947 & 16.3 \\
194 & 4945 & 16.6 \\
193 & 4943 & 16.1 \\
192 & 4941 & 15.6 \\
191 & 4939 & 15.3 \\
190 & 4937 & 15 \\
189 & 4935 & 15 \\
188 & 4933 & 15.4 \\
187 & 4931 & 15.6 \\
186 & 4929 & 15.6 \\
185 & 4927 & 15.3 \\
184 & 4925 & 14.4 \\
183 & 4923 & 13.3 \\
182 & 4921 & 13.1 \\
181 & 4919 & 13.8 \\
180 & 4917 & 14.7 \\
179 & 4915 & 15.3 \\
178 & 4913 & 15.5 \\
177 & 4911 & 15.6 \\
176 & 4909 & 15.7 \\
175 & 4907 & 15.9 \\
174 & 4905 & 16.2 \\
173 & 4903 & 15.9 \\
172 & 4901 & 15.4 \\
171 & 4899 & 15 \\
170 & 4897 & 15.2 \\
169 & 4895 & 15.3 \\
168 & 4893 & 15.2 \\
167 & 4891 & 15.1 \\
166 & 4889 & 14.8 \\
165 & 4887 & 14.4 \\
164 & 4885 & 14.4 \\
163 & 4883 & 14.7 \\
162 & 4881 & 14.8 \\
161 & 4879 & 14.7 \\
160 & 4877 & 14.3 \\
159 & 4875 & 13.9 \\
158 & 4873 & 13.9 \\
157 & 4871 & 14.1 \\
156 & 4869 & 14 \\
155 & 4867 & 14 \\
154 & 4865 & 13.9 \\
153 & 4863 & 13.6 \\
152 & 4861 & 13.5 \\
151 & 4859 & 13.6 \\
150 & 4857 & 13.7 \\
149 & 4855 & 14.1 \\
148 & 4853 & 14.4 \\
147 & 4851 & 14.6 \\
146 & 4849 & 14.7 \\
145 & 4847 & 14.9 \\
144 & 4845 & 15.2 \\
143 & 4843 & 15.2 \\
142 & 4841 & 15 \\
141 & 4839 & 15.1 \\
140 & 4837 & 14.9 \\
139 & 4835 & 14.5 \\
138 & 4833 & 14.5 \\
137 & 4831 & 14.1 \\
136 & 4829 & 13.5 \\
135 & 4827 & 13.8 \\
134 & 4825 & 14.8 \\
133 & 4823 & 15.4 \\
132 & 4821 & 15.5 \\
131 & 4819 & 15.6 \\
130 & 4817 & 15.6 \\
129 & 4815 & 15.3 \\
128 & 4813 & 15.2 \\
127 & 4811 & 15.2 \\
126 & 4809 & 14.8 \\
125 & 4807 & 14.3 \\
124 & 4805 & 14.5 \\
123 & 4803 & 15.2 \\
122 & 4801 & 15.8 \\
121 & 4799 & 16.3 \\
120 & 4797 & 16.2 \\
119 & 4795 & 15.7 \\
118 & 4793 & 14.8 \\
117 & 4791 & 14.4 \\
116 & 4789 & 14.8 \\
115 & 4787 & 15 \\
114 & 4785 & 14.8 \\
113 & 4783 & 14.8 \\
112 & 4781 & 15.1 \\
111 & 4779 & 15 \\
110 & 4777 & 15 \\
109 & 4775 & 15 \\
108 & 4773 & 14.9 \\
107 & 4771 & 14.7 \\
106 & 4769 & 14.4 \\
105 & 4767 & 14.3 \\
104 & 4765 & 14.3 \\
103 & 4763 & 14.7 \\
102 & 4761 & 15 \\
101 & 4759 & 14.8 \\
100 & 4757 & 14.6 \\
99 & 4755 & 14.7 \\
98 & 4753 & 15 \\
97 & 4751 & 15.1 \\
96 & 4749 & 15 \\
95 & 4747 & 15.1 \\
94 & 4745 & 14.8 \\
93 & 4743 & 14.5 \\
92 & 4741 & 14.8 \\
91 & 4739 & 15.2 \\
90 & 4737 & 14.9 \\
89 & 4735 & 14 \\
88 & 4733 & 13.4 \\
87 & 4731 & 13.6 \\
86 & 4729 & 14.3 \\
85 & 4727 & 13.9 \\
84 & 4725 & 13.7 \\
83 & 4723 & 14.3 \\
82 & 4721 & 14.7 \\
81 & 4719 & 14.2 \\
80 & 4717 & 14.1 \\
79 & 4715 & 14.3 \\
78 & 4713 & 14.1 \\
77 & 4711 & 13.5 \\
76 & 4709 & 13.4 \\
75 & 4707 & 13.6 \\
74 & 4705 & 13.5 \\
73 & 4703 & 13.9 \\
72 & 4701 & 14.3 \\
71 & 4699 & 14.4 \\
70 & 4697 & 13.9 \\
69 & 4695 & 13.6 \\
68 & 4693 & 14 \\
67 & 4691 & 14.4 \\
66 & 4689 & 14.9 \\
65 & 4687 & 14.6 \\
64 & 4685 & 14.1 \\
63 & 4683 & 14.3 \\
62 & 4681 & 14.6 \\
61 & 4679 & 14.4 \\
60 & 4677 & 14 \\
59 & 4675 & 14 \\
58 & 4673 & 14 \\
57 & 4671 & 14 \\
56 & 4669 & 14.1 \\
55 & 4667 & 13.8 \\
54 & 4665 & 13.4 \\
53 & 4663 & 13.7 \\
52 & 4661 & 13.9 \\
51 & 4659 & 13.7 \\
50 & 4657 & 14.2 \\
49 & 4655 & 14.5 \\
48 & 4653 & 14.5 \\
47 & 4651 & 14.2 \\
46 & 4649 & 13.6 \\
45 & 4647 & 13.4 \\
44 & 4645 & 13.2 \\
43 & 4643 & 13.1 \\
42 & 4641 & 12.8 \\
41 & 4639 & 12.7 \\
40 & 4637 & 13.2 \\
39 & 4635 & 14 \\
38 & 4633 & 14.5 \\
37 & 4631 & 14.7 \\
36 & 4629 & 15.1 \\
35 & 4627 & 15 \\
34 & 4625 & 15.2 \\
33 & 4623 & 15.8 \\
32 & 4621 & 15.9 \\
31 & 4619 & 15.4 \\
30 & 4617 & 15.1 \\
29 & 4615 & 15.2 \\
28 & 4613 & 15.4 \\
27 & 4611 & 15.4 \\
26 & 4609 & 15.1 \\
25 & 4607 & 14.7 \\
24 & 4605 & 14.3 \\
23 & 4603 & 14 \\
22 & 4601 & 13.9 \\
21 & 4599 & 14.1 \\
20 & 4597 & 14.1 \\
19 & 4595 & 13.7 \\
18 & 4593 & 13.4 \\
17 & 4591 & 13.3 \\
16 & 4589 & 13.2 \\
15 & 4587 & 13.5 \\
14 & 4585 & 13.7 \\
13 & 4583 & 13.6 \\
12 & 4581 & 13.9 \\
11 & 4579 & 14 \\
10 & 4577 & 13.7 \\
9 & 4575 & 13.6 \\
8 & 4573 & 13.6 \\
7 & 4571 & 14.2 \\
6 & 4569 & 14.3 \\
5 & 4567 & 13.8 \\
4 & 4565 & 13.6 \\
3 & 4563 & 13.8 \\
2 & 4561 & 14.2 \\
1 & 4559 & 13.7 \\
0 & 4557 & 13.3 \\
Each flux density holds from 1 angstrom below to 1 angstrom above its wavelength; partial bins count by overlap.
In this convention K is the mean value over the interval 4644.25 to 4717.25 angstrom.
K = 14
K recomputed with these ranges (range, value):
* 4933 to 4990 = 15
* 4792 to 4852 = 15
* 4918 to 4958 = 15.2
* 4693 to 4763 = 14.3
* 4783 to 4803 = 15.3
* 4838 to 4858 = 14.7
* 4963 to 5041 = 14.5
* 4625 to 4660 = 13.9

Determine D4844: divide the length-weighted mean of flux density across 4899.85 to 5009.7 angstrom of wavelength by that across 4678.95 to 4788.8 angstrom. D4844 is 1.04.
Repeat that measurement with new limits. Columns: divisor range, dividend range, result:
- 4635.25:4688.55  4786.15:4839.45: 1.08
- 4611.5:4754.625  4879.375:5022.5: 1.05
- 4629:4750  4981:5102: 1.03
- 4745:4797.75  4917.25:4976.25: 1.01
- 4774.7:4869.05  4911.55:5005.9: 1.01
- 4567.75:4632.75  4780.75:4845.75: 1.04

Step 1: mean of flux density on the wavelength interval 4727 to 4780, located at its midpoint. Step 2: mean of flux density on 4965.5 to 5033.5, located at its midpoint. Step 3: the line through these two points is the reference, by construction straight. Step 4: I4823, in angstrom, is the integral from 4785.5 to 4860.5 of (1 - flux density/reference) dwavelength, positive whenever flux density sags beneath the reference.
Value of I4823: -1.2 angstrom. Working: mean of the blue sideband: 14.6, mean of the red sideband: 14.6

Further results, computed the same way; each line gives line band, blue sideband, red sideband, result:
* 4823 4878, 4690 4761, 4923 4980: 1.8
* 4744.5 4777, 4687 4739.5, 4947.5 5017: -1.3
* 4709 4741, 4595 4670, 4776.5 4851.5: 1.1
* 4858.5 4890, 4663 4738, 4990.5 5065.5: 0.4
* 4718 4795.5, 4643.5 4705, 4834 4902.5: -2.1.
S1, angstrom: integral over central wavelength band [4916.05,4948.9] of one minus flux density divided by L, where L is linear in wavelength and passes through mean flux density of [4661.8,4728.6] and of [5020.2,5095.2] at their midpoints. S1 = -1.7 angstrom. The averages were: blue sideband 14.1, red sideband 14.5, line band 15.1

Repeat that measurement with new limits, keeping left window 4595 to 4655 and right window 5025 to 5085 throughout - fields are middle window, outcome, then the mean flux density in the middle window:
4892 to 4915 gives -1.7 angstrom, 15.5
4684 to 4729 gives 1.1 angstrom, 14.1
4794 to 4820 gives -1.7 angstrom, 15.4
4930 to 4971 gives -2.5 angstrom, 15.4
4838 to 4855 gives -0.5 angstrom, 14.8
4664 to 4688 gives 0.5 angstrom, 14.1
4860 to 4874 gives 0.6 angstrom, 13.9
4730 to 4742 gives 0.1 angstrom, 14.3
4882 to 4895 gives -0.3 angstrom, 14.8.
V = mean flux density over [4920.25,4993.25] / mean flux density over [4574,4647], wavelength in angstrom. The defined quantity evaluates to 1.05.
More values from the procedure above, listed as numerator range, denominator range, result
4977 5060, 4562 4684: 1.03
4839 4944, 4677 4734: 1.05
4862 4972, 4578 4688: 1.06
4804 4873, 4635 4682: 1.06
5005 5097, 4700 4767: 1.01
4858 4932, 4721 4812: 0.99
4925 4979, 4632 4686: 1.10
